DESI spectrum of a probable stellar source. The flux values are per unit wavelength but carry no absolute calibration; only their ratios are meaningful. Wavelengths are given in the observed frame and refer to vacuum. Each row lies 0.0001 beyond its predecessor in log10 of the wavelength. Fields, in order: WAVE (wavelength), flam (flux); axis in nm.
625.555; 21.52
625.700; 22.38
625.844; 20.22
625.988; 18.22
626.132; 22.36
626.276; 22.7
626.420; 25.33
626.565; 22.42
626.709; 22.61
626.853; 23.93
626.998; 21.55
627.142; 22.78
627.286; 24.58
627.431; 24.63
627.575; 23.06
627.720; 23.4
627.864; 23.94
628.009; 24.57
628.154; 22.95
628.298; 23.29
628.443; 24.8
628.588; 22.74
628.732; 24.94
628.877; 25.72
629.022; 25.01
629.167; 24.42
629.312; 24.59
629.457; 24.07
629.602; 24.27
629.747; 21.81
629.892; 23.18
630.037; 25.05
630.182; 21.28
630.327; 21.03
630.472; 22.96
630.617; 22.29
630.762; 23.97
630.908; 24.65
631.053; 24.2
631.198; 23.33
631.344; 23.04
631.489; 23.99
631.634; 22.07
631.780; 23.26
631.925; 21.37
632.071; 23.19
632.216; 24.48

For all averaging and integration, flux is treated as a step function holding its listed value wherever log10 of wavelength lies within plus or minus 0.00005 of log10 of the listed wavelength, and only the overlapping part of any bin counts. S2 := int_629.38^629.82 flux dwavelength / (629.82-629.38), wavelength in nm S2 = 23.4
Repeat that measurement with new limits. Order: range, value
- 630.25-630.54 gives 22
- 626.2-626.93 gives 23.4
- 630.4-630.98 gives 23.5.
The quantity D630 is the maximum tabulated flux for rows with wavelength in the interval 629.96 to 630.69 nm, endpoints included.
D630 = 25.05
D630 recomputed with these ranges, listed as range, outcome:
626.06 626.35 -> 22.7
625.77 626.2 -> 22.36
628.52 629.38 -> 25.72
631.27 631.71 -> 23.99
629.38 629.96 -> 24.27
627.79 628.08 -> 24.57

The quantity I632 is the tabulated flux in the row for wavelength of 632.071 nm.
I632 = 23.19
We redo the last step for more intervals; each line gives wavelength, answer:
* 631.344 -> 23.04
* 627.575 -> 23.06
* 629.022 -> 25.01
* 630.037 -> 25.05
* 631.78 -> 23.26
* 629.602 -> 24.27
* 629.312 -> 24.59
